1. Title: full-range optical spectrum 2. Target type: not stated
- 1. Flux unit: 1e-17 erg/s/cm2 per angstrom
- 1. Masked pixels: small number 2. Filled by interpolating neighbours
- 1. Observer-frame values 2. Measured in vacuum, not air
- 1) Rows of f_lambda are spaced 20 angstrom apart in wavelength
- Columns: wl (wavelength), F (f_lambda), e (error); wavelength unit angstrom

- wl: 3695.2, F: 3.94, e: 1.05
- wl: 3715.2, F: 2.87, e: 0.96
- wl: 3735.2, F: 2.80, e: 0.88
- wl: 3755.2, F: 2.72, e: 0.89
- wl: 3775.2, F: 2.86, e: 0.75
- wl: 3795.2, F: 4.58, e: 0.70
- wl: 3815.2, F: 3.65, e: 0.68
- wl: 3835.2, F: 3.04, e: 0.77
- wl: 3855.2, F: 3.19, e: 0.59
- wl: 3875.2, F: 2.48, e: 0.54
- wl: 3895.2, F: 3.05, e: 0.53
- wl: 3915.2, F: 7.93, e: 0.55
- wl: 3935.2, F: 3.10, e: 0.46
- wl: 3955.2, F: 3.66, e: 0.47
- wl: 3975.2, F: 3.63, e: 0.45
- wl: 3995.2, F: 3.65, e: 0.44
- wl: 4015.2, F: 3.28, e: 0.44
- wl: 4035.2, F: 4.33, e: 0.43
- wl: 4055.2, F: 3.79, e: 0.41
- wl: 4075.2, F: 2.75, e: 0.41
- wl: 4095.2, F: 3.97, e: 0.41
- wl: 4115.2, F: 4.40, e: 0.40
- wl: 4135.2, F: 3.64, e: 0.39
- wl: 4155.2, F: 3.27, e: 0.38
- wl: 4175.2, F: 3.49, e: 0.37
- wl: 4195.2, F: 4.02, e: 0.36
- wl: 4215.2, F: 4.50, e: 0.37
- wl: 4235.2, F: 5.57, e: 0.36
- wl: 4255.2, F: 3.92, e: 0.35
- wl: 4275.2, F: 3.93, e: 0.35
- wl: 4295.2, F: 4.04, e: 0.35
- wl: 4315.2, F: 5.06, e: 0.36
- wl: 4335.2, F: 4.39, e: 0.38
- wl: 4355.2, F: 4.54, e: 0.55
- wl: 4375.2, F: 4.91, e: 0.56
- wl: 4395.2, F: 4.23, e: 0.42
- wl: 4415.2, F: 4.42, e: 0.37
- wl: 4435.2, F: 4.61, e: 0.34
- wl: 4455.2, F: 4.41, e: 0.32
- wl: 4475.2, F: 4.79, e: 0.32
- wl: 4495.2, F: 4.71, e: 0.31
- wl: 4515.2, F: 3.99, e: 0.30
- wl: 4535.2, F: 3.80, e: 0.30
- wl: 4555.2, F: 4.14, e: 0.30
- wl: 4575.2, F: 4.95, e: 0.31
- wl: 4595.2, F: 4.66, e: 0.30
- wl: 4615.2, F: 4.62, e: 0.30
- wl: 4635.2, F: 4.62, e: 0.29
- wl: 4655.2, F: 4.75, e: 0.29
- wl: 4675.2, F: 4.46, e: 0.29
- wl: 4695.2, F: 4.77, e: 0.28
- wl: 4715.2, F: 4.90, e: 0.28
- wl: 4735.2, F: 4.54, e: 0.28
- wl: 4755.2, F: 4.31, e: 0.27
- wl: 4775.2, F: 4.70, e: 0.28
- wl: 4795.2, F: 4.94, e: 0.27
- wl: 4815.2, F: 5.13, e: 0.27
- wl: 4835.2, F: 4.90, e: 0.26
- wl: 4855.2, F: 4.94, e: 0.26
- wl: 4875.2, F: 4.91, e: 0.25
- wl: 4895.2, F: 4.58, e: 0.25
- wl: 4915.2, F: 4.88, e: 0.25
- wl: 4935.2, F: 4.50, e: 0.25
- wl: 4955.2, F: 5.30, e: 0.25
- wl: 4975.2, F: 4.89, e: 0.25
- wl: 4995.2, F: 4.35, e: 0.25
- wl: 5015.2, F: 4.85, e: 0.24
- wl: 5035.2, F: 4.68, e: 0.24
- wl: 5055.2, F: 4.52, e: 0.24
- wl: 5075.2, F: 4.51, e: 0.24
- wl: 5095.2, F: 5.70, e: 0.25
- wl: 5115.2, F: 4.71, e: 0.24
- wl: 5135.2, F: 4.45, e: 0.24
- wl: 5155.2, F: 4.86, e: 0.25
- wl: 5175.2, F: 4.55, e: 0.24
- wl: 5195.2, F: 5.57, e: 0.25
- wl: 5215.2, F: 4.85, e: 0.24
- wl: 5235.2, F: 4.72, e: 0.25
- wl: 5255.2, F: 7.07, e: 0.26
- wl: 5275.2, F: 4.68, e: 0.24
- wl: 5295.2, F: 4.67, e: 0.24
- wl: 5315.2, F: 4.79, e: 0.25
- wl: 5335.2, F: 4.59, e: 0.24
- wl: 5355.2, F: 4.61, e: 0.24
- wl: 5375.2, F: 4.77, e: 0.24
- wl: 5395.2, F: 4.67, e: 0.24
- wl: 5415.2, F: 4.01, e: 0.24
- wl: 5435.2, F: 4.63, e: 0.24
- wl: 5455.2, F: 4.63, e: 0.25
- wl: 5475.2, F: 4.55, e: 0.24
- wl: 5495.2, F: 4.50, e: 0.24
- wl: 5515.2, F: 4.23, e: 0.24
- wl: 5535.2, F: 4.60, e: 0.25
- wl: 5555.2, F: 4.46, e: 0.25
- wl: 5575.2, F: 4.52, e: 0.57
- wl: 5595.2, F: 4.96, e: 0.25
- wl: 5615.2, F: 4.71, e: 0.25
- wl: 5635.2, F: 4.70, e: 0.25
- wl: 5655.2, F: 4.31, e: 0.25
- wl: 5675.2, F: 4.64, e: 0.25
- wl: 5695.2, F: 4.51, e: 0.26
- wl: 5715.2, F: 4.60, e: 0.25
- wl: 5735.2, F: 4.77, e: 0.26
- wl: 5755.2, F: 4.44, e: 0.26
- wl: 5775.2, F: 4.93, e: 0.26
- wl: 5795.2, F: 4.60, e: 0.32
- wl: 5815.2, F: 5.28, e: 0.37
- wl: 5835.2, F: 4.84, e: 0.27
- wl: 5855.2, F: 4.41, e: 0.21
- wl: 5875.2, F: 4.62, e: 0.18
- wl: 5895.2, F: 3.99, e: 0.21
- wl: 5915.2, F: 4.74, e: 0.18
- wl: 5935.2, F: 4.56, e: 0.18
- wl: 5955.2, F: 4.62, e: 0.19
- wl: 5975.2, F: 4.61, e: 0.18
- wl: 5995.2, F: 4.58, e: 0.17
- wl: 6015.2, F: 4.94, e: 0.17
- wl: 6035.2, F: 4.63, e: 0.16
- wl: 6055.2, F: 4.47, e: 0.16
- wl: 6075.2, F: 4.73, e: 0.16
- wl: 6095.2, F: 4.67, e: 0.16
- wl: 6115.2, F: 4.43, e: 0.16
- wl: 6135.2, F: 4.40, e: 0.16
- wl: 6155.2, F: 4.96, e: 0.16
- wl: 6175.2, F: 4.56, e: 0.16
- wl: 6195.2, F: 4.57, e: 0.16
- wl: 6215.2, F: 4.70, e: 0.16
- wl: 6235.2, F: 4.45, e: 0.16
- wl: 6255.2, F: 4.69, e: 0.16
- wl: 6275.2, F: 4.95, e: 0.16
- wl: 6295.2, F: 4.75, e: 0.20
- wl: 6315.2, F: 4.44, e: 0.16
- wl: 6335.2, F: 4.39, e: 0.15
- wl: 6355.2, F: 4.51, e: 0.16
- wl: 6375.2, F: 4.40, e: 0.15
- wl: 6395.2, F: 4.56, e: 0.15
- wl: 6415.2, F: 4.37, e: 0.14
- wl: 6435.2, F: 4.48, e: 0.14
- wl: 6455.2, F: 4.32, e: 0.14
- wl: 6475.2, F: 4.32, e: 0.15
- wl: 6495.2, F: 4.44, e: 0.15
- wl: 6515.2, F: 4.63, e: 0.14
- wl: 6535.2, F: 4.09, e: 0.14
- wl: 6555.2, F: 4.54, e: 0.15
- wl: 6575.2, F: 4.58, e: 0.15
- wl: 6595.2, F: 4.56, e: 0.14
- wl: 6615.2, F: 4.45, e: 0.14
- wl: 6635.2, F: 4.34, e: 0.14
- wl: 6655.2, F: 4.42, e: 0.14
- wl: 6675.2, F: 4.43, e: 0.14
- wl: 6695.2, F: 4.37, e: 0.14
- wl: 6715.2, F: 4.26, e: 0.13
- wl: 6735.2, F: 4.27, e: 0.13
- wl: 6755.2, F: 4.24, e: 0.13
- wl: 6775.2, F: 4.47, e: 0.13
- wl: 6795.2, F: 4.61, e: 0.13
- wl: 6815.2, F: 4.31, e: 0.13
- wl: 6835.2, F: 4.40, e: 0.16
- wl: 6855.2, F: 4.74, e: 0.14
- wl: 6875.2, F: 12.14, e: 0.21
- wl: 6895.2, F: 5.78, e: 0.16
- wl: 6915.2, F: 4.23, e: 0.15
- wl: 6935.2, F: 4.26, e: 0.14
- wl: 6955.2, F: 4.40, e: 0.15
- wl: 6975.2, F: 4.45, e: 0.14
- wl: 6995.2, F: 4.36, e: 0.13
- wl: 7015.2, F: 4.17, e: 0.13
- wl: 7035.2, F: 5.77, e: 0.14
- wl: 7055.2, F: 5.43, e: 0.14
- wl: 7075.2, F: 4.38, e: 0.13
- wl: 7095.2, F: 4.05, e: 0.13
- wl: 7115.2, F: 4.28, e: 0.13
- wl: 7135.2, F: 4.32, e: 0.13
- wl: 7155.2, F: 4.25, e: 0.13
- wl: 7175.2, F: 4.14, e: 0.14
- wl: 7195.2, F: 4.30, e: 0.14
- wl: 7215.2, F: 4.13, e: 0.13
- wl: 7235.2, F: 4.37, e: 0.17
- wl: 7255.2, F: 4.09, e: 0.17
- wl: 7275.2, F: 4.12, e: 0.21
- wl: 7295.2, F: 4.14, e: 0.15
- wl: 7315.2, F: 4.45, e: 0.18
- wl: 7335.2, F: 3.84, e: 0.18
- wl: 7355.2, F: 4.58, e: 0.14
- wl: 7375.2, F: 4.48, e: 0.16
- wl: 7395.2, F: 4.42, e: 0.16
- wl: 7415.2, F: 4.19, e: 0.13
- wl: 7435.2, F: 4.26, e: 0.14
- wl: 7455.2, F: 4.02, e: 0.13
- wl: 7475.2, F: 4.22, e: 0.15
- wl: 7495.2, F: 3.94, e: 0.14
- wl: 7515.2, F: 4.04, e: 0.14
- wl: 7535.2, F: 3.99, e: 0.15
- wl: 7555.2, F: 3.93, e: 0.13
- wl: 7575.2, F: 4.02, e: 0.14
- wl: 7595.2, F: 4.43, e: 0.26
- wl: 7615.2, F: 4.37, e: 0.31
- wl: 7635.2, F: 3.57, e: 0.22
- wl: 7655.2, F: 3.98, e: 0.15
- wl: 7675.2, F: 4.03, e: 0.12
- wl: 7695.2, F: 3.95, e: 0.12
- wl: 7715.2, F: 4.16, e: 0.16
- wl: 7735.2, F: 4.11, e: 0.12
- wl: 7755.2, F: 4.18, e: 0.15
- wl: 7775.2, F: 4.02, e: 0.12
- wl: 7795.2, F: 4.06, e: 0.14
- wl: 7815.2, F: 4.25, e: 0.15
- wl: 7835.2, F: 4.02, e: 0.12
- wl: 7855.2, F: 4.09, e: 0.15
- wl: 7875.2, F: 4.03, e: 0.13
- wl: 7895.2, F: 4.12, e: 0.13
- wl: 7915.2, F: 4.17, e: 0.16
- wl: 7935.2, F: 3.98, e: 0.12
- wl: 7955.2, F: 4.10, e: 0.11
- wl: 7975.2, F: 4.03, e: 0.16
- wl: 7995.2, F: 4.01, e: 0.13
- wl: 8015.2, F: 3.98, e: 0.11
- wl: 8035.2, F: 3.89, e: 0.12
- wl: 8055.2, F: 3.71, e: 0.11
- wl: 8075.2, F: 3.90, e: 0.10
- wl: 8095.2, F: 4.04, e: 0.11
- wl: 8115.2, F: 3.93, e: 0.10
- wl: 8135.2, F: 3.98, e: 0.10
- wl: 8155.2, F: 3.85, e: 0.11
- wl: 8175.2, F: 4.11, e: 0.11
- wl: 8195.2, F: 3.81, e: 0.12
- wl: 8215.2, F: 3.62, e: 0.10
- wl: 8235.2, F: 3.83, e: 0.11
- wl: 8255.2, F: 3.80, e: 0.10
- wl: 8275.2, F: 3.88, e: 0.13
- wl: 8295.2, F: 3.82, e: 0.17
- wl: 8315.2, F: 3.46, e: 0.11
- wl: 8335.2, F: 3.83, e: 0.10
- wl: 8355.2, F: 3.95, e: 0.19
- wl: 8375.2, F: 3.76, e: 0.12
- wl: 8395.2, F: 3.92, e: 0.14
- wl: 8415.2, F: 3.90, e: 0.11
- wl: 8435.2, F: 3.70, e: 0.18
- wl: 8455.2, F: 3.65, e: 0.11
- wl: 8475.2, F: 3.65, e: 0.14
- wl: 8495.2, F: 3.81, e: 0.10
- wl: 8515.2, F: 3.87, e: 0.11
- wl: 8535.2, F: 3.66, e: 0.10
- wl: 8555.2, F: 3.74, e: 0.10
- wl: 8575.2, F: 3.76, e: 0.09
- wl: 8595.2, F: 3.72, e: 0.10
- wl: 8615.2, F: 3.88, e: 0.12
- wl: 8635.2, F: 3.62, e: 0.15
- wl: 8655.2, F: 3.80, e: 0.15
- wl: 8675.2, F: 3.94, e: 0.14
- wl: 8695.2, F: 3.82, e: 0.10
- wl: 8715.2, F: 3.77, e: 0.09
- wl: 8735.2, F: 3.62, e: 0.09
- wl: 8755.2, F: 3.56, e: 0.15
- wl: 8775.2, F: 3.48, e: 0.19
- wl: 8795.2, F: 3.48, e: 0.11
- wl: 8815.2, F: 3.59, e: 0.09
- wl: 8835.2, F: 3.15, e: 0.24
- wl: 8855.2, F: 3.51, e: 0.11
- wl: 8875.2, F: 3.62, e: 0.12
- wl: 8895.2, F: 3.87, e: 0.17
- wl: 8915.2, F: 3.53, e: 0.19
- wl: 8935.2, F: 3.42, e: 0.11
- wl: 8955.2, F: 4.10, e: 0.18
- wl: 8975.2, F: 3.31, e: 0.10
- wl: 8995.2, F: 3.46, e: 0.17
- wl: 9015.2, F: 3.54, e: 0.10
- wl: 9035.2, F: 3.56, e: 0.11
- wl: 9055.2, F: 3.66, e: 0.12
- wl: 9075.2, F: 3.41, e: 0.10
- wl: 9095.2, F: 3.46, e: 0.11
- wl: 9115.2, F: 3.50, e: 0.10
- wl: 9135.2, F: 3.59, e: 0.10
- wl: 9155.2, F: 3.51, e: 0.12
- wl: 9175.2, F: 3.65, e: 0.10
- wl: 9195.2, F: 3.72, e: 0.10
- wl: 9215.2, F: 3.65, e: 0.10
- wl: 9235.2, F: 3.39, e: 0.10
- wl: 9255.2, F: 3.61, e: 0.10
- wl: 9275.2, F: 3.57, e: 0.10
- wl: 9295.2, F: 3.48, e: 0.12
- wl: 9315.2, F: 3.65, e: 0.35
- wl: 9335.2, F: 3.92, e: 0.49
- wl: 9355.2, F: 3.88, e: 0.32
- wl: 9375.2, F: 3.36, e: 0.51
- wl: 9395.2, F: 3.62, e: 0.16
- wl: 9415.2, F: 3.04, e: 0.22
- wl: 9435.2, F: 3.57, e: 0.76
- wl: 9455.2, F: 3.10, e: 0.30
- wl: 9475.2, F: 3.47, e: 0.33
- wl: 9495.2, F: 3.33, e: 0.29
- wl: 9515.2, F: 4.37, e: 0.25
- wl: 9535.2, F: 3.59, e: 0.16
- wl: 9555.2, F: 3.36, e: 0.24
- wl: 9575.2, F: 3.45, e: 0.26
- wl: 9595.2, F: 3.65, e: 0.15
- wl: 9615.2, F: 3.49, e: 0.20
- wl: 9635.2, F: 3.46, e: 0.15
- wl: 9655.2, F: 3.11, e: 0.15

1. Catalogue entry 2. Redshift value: 0.048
